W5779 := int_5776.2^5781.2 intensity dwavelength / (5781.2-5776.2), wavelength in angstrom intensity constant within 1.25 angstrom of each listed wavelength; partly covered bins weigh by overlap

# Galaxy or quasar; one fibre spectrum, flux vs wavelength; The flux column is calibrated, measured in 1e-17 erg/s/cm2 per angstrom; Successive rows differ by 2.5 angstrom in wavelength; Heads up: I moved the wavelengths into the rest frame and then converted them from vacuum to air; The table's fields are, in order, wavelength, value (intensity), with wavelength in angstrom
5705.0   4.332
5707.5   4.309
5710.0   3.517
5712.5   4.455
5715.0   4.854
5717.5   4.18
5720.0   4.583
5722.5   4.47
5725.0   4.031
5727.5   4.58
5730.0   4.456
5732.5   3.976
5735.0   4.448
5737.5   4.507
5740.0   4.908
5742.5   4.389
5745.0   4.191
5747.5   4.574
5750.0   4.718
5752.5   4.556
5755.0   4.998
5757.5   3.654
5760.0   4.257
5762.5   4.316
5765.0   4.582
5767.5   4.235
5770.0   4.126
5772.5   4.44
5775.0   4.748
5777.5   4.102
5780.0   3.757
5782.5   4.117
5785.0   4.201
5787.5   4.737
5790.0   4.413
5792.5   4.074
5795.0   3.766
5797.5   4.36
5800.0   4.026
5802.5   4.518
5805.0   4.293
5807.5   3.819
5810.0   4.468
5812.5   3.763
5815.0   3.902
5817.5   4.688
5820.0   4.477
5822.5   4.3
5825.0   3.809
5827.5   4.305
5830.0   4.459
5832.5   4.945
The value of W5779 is 3.94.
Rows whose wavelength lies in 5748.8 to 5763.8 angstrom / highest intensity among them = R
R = 4.998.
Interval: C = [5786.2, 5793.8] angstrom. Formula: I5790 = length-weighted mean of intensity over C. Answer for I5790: 4.4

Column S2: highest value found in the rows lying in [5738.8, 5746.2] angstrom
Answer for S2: 4.908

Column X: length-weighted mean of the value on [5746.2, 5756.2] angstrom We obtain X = 4.71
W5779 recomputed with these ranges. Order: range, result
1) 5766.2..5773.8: 4.27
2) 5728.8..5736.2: 4.29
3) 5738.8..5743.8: 4.64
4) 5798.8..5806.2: 4.28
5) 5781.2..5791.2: 4.36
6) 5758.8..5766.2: 4.38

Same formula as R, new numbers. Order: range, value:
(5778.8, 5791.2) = 4.737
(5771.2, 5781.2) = 4.748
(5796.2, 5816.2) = 4.518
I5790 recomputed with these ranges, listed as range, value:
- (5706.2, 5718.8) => 4.26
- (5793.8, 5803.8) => 4.17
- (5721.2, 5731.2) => 4.38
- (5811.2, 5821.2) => 4.21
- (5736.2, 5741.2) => 4.7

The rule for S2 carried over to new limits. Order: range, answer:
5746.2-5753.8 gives 4.718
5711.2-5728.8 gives 4.854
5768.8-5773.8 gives 4.44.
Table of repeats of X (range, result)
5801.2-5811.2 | 4.27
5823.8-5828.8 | 4.06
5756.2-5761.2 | 3.96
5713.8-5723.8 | 4.52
